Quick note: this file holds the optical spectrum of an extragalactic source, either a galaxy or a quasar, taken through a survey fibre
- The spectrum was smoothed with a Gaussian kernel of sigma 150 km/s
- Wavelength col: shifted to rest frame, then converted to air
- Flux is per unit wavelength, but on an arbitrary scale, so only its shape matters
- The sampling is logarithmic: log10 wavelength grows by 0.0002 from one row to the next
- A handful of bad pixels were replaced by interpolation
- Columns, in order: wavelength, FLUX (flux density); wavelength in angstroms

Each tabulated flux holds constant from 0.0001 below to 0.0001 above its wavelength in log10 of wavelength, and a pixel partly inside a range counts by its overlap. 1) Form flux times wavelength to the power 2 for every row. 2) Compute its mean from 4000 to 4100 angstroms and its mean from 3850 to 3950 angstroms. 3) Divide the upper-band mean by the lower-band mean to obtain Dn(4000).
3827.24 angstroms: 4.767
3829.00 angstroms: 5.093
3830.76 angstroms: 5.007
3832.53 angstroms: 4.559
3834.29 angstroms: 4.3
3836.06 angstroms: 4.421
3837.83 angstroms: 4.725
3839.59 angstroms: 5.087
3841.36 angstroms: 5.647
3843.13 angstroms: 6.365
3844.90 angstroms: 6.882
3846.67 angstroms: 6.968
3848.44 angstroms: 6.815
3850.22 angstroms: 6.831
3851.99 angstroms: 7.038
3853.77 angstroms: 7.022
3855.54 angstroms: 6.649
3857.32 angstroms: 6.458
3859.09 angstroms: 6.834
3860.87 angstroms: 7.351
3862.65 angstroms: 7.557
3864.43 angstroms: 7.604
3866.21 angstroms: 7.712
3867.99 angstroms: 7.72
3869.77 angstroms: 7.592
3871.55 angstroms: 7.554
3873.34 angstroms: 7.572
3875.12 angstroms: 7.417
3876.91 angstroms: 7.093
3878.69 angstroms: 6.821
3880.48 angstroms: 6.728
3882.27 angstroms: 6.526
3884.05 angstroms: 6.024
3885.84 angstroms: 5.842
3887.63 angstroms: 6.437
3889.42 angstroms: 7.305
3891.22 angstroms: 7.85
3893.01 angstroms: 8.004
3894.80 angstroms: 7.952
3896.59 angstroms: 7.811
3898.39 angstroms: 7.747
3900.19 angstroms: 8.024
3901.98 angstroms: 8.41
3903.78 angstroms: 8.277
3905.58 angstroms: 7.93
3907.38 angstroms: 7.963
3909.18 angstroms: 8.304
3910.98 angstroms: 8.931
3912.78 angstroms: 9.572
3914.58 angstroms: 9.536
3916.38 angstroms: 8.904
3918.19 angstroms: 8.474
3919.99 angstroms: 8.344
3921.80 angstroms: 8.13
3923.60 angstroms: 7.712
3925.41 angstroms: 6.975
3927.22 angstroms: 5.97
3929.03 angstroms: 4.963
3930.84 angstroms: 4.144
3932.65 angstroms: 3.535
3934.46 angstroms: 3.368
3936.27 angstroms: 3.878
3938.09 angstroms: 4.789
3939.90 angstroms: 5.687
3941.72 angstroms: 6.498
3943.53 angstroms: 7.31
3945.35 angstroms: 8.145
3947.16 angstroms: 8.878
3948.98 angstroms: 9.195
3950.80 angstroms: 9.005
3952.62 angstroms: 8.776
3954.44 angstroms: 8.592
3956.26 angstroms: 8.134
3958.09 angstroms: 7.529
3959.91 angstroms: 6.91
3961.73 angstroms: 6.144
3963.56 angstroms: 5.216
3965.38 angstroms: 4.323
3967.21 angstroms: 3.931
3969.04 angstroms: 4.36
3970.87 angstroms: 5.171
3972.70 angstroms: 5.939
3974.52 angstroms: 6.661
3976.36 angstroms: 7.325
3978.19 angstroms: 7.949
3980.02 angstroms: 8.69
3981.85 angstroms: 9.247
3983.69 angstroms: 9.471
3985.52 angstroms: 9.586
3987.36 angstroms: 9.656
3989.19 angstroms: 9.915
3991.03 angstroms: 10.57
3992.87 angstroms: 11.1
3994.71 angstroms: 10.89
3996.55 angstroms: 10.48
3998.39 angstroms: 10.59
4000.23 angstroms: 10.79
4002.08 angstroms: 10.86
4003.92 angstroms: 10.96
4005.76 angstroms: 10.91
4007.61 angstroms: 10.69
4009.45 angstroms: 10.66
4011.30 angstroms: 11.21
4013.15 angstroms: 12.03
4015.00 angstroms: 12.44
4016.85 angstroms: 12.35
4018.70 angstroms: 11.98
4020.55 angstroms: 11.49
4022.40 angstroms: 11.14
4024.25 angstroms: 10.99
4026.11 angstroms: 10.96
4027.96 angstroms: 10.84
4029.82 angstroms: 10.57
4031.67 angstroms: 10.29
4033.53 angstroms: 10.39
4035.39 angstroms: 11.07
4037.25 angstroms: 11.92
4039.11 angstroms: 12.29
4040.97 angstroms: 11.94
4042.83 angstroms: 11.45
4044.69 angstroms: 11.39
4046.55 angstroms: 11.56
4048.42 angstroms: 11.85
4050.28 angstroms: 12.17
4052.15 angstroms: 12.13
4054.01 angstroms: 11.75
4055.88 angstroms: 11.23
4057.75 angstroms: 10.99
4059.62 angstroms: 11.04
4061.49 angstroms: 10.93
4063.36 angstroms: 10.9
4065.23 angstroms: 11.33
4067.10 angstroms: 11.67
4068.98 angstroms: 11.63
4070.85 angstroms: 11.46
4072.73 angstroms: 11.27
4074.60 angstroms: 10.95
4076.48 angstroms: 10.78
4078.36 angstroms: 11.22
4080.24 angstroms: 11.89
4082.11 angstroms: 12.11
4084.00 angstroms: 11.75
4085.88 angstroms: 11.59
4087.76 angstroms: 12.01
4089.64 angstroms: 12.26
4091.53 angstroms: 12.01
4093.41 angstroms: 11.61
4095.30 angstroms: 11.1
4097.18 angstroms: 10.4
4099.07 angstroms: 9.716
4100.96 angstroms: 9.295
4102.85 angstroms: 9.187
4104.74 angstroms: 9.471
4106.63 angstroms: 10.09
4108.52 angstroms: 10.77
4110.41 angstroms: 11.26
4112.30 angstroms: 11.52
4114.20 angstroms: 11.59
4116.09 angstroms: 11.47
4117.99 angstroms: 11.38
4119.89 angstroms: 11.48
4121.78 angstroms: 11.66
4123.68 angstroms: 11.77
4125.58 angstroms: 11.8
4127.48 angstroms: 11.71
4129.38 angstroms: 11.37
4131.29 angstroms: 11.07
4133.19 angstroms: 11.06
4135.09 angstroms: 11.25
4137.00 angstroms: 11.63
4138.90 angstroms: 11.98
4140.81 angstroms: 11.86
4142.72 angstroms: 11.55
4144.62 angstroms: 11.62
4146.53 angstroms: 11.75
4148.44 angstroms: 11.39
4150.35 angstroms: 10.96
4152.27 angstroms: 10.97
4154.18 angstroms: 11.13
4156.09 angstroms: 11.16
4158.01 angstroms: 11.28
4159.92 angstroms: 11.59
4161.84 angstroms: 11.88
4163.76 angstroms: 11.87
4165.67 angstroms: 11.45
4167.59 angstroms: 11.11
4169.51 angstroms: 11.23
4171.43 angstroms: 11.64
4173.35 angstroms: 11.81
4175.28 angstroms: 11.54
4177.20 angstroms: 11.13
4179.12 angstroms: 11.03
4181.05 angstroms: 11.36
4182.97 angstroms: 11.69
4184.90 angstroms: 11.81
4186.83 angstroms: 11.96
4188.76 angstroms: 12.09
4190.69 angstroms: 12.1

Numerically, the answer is 1.70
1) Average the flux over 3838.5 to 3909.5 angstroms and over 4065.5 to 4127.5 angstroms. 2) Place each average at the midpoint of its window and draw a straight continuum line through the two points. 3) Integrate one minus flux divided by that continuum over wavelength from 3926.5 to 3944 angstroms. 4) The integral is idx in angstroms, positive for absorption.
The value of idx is 7.1 angstroms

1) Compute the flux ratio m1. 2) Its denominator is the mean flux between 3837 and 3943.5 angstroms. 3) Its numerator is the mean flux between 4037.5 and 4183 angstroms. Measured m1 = 1.63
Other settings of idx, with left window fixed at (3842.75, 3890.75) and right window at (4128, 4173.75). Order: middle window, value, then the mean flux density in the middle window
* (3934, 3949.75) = 3.3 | 6.48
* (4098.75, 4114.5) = 0.7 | 10.3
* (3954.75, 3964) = 1.6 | 6.98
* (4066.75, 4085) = -2.1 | 11.5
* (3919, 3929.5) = 1.0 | 7.11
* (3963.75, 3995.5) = 3.4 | 7.86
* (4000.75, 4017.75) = -3.9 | 11.3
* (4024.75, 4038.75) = -2.0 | 10.9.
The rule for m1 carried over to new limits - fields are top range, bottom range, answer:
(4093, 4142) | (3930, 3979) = 1.74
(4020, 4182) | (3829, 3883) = 1.73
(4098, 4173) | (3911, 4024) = 1.34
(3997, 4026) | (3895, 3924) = 1.34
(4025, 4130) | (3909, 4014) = 1.40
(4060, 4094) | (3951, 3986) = 1.63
